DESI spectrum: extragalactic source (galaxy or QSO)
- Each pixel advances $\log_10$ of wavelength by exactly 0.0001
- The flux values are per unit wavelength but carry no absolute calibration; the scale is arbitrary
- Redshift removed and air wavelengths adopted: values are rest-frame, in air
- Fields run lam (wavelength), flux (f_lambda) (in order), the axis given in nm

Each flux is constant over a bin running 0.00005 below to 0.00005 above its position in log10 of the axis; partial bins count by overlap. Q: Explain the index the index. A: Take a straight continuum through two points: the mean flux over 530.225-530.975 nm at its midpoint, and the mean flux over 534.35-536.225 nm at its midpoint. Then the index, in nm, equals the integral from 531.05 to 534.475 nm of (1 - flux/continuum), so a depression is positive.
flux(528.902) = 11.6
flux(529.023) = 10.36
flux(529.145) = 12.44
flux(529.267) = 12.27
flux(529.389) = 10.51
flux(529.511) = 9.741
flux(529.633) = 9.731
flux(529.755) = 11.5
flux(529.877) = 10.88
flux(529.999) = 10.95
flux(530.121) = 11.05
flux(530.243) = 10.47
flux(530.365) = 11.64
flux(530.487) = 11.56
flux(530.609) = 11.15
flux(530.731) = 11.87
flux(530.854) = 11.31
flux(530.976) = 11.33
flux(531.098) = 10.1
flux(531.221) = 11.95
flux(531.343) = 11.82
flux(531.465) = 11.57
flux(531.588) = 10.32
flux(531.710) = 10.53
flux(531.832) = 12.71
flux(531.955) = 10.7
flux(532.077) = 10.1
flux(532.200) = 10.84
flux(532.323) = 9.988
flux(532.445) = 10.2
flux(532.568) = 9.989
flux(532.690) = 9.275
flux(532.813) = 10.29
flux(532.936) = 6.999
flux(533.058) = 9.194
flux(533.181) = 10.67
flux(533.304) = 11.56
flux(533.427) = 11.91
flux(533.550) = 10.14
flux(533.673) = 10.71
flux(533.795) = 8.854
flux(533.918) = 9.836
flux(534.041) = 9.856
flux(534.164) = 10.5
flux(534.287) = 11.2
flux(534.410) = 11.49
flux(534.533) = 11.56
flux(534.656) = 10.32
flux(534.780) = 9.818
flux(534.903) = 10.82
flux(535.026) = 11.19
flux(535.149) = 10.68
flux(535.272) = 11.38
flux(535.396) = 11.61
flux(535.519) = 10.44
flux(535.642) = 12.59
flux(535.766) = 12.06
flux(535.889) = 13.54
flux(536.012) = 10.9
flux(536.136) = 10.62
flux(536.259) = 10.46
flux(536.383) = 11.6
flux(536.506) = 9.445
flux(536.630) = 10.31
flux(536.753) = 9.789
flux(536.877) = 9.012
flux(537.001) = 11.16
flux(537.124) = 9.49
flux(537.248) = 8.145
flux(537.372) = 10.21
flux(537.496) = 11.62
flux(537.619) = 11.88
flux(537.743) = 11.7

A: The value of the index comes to 0.26 nm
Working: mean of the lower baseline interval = 11.4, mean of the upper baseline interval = 11.3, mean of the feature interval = 10.5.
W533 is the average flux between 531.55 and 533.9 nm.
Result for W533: 10.3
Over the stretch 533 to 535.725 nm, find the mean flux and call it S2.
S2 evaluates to 10.8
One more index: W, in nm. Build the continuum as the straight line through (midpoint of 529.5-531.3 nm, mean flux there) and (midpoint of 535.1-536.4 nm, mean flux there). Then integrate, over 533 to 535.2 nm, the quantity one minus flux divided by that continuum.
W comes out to 0.146 nm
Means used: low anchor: 11.1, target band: 10.6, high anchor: 11.4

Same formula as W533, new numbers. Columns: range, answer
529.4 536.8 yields 10.8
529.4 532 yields 11.1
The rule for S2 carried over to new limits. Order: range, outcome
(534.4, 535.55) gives 10.9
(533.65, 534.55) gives 10.4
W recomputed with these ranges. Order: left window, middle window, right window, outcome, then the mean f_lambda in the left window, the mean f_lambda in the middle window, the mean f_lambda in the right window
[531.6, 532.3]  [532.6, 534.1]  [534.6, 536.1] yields 0.149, 10.9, 9.95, 11.3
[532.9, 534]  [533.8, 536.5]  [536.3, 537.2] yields -0.246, 10.1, 11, 10.1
